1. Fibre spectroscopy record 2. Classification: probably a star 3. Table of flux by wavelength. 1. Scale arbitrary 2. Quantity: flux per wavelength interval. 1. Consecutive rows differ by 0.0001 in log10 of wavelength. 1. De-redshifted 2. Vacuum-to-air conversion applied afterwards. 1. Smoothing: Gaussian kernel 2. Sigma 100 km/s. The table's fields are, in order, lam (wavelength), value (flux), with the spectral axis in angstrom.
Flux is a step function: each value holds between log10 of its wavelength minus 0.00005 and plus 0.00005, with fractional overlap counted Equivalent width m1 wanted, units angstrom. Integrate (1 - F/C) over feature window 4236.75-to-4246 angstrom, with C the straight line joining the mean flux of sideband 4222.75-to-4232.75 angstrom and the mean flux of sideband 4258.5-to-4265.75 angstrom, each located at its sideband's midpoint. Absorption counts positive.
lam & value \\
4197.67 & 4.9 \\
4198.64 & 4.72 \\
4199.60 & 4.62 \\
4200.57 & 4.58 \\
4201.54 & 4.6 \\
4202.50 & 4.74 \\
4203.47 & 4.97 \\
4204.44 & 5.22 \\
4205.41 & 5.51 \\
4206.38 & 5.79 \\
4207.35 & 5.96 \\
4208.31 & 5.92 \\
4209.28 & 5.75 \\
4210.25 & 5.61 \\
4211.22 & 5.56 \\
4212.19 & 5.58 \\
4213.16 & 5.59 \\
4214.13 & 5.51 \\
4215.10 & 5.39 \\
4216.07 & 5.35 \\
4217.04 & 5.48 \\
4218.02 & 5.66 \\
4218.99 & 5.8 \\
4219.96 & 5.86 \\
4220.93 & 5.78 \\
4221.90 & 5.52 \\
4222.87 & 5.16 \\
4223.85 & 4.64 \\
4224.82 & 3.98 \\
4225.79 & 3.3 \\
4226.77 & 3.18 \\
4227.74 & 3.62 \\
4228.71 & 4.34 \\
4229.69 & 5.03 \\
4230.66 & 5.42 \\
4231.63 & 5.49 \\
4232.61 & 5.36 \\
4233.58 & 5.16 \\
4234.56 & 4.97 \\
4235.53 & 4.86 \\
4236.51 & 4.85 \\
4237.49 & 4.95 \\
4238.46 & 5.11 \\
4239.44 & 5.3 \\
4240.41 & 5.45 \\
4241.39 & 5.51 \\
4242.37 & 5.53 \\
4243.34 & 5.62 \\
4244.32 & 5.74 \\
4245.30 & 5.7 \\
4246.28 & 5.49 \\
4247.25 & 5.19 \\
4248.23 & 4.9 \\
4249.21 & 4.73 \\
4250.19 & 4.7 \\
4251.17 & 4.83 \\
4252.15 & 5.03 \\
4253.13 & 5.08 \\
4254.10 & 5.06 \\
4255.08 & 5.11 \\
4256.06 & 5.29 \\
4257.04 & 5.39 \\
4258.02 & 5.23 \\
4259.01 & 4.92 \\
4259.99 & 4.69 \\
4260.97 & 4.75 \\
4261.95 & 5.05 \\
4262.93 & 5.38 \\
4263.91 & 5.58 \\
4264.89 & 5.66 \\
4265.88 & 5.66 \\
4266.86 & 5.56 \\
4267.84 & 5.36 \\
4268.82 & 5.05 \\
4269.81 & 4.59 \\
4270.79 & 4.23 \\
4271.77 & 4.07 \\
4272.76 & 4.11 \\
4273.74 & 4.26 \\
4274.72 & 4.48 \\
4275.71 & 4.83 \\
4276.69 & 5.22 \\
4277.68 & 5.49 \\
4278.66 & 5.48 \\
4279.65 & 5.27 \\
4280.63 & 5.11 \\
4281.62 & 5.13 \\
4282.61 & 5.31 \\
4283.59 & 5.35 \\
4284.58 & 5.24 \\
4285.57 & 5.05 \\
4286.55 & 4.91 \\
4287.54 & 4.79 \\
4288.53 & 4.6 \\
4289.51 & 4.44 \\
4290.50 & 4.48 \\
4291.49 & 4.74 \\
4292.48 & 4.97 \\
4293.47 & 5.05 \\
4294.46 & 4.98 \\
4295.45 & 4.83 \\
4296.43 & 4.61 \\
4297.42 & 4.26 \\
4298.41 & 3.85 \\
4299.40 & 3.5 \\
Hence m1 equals -1.3 angstrom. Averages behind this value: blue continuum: 4.45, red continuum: 5.17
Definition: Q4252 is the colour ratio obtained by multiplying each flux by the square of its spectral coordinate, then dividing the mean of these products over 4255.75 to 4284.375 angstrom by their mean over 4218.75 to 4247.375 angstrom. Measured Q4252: 1.02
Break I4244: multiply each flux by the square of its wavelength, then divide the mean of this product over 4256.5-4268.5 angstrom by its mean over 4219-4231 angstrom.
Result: 1.14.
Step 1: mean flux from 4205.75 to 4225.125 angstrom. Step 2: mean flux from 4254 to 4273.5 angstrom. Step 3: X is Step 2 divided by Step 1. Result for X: 0.9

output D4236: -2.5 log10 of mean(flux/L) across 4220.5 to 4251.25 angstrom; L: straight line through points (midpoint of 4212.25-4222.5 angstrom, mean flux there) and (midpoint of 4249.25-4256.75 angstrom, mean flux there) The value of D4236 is 0.063 mag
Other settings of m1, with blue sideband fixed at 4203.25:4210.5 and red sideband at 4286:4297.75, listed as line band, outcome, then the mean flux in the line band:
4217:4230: 1.6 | 4.78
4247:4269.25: -0.3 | 5.14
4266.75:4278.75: 0.4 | 4.78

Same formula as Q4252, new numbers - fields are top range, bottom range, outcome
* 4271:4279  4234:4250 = 0.92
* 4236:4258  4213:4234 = 1.05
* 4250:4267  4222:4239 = 1.12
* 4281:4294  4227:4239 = 1.03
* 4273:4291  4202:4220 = 0.93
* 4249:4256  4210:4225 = 0.93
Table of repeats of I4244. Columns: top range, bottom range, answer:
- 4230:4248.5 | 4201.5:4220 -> 0.98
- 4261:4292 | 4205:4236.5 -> 0.99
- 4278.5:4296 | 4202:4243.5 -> 0.99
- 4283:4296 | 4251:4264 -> 0.97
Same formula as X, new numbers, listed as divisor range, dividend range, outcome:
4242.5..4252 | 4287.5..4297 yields 0.91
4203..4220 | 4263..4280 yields 0.90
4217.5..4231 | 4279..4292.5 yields 1.03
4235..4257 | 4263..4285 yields 0.97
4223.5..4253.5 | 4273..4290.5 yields 1.01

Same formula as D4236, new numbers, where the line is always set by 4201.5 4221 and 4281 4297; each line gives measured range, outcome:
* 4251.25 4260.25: 0.02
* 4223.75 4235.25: 0.18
